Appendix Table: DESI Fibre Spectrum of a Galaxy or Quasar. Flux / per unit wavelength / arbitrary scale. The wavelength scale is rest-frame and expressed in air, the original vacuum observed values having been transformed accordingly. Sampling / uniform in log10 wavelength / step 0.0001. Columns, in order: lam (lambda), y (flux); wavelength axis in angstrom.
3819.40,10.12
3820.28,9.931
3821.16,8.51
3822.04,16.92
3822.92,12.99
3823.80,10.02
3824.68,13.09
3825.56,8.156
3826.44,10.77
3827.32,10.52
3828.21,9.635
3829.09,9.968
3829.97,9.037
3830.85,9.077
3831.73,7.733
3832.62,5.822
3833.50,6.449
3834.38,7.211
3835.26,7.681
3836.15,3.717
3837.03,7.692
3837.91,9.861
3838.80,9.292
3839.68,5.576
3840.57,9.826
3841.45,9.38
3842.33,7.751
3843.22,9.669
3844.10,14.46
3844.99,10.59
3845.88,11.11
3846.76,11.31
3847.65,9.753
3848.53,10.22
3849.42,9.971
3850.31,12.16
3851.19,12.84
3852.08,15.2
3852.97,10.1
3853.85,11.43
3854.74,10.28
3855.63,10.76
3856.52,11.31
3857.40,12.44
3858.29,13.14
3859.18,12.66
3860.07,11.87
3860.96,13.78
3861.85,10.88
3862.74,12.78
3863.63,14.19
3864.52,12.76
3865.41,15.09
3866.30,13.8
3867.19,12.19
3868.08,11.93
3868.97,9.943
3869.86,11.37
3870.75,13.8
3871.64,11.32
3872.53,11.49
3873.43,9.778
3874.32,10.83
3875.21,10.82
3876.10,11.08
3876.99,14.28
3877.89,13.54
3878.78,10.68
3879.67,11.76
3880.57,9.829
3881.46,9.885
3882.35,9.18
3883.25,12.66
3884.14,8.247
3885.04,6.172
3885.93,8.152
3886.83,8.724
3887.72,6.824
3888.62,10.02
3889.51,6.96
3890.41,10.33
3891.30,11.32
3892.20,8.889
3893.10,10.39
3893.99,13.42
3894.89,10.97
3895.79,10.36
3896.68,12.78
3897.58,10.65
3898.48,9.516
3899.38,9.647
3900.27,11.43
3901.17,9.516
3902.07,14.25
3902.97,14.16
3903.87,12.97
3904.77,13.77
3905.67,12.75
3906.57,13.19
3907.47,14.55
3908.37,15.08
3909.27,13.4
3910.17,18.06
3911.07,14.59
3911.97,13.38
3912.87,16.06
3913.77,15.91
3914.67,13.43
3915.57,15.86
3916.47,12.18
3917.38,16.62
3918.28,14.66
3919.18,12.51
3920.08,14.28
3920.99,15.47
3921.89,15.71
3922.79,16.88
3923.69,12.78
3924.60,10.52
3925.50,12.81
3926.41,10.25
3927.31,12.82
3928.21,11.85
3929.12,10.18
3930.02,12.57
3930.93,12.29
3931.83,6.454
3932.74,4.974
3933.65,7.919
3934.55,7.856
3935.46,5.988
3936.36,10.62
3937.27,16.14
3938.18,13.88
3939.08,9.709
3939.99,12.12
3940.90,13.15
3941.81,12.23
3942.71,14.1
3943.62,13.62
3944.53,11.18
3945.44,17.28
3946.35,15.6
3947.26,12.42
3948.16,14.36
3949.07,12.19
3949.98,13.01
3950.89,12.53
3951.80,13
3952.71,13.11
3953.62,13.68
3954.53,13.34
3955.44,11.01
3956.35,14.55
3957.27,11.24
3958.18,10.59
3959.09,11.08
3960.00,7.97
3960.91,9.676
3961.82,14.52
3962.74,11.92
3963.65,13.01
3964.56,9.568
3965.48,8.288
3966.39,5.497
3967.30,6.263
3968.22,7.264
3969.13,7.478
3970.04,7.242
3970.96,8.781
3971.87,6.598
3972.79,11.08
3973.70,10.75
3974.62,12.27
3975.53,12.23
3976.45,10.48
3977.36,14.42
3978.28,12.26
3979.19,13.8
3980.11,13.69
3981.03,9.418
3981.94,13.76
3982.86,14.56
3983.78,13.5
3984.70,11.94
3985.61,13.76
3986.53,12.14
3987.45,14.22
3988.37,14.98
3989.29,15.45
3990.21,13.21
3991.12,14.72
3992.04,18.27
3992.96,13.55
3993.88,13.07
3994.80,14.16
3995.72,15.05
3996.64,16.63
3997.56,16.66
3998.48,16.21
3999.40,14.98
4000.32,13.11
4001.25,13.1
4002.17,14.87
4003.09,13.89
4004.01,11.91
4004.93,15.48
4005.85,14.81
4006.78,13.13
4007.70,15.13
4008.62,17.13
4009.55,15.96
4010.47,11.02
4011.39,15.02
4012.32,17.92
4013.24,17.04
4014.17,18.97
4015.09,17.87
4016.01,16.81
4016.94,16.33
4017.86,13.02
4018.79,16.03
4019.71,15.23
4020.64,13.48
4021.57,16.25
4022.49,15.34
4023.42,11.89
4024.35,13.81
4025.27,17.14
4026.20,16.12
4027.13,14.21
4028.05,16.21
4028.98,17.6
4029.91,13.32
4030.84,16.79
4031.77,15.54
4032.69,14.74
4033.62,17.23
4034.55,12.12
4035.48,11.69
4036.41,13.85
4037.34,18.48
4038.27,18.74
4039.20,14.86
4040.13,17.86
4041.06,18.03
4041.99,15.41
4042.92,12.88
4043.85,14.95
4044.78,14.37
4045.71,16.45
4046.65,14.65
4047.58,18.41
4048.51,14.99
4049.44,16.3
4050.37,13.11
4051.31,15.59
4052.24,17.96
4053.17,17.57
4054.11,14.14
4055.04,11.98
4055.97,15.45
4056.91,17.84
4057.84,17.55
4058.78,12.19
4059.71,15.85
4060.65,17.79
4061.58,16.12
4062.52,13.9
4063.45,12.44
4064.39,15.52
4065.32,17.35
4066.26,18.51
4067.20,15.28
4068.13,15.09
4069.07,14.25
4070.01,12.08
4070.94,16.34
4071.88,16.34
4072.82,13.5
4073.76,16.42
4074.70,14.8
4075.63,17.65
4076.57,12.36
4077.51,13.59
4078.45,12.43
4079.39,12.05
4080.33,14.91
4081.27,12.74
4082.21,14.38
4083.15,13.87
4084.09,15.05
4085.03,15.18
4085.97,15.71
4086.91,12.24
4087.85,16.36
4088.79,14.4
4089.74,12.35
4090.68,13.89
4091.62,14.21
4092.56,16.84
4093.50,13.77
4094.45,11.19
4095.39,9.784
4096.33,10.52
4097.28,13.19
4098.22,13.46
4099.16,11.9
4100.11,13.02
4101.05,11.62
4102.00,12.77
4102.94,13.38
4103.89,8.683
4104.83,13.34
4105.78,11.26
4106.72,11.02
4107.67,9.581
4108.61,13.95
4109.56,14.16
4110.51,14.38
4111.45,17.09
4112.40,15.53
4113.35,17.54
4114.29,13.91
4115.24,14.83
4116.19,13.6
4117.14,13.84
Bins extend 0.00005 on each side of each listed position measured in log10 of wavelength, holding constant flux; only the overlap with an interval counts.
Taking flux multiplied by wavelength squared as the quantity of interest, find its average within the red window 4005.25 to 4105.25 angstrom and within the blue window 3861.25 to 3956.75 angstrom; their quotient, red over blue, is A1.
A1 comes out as 1.32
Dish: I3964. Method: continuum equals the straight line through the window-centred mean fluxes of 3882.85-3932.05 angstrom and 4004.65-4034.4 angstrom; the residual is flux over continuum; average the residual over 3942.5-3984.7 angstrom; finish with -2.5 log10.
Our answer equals 0.19 mag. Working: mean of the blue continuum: 12.2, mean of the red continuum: 15.5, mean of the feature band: 11.6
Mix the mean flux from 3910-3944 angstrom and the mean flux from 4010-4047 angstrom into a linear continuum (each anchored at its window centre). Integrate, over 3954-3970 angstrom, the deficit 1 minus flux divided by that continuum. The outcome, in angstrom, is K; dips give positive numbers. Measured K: 4.1 angstrom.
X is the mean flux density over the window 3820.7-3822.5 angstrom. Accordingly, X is 12.7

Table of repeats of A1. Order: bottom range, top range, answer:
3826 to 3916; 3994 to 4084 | 1.48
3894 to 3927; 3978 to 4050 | 1.18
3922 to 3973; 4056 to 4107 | 1.34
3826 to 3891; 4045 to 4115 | 1.53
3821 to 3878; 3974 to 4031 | 1.46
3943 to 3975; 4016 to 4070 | 1.44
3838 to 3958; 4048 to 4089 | 1.37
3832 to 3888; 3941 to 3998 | 1.23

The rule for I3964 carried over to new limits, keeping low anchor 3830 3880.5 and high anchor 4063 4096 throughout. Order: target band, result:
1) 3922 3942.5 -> 0.08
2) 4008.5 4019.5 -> -0.20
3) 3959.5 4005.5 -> 0.04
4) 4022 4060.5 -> -0.13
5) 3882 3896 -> 0.19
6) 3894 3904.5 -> -0.01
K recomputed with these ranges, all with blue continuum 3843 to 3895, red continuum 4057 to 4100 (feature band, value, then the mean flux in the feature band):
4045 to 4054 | -1.3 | 16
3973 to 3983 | 0.3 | 12.4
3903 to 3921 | -3.9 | 14.4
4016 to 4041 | -3.2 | 15.4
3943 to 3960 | -0.6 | 12.9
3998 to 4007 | -0.7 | 14.2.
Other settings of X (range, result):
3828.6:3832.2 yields 8.94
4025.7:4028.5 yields 15.5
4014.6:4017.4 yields 17.1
